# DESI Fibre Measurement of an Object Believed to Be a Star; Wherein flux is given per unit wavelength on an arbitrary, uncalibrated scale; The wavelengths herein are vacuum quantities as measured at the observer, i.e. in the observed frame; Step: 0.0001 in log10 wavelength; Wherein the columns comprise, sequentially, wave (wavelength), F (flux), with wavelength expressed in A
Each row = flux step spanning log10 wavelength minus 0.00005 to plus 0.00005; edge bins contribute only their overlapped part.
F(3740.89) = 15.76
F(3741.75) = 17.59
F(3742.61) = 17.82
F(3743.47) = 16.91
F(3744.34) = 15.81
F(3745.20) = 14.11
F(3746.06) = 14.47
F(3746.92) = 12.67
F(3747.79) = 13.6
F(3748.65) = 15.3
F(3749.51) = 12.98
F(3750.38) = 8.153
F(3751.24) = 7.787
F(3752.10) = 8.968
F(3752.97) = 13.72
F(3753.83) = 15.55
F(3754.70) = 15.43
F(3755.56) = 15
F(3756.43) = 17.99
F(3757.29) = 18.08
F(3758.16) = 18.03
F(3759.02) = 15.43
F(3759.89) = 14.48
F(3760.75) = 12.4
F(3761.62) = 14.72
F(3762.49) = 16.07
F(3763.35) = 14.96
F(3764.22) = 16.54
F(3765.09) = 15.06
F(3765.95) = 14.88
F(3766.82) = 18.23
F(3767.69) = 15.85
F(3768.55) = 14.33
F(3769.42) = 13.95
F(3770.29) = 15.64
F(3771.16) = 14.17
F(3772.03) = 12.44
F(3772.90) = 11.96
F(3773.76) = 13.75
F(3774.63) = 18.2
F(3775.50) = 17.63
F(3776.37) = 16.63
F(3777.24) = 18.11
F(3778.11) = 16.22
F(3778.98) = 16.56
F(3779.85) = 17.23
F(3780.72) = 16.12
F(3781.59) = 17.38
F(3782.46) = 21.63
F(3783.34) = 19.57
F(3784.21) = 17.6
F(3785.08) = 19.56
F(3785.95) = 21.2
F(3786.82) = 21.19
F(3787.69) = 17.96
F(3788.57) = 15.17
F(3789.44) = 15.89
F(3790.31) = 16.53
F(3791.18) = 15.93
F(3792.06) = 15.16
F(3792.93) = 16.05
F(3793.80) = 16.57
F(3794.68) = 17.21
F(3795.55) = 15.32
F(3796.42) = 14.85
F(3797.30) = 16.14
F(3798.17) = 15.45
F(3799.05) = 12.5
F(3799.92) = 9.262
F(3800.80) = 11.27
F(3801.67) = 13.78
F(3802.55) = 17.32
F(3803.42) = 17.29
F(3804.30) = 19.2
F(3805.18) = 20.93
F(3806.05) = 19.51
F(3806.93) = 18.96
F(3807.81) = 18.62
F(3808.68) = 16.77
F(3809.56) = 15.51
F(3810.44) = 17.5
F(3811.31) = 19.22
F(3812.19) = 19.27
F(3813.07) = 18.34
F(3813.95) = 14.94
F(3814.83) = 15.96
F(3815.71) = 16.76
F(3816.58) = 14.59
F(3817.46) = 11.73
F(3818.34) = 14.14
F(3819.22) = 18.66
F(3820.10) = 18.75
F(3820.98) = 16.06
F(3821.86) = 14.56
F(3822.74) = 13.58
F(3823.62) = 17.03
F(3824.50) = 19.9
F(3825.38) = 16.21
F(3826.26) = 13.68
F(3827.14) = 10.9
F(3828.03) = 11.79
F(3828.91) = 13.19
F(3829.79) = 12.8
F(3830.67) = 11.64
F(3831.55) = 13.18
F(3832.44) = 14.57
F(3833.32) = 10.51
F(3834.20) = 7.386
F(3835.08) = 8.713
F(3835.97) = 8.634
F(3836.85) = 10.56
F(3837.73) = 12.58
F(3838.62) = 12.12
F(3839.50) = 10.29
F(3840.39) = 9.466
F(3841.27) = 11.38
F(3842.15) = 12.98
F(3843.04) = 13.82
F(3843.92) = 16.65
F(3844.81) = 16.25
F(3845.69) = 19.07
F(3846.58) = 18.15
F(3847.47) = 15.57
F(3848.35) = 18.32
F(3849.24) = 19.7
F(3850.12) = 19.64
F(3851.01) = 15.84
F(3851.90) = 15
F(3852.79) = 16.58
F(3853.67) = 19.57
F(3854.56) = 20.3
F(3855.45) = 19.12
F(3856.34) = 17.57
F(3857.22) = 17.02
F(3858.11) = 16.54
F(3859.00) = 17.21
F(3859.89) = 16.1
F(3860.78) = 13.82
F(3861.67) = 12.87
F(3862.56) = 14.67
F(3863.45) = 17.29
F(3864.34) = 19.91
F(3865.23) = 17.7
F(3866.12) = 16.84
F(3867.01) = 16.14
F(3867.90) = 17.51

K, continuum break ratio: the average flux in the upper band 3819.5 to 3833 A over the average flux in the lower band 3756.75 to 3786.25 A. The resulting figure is 0.9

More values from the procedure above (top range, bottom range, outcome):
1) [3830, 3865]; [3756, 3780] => 0.95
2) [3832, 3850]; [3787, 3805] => 0.86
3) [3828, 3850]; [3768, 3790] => 0.79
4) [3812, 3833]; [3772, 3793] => 0.88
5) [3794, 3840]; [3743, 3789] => 0.95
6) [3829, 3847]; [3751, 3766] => 0.85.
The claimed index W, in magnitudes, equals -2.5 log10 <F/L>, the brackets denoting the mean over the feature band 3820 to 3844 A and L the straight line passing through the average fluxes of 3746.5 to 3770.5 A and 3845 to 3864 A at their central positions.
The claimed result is 0.27 mag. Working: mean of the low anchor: 14.5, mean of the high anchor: 17.1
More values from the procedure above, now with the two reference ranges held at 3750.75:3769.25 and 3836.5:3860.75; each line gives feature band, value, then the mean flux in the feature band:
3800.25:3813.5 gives -0.14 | 17.5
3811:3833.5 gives 0.03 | 15.1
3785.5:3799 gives -0.09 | 16.6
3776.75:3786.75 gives -0.21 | 18.4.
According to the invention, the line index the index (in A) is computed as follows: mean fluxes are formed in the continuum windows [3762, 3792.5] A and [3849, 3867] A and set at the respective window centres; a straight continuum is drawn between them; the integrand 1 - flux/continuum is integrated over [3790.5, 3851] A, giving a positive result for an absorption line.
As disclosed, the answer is 6.4 A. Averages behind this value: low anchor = 16.6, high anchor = 17.1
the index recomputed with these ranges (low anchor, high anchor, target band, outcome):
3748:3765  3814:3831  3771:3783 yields -1.6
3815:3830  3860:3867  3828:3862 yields 2.4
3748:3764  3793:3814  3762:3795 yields -2.7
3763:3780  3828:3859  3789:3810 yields -1.2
